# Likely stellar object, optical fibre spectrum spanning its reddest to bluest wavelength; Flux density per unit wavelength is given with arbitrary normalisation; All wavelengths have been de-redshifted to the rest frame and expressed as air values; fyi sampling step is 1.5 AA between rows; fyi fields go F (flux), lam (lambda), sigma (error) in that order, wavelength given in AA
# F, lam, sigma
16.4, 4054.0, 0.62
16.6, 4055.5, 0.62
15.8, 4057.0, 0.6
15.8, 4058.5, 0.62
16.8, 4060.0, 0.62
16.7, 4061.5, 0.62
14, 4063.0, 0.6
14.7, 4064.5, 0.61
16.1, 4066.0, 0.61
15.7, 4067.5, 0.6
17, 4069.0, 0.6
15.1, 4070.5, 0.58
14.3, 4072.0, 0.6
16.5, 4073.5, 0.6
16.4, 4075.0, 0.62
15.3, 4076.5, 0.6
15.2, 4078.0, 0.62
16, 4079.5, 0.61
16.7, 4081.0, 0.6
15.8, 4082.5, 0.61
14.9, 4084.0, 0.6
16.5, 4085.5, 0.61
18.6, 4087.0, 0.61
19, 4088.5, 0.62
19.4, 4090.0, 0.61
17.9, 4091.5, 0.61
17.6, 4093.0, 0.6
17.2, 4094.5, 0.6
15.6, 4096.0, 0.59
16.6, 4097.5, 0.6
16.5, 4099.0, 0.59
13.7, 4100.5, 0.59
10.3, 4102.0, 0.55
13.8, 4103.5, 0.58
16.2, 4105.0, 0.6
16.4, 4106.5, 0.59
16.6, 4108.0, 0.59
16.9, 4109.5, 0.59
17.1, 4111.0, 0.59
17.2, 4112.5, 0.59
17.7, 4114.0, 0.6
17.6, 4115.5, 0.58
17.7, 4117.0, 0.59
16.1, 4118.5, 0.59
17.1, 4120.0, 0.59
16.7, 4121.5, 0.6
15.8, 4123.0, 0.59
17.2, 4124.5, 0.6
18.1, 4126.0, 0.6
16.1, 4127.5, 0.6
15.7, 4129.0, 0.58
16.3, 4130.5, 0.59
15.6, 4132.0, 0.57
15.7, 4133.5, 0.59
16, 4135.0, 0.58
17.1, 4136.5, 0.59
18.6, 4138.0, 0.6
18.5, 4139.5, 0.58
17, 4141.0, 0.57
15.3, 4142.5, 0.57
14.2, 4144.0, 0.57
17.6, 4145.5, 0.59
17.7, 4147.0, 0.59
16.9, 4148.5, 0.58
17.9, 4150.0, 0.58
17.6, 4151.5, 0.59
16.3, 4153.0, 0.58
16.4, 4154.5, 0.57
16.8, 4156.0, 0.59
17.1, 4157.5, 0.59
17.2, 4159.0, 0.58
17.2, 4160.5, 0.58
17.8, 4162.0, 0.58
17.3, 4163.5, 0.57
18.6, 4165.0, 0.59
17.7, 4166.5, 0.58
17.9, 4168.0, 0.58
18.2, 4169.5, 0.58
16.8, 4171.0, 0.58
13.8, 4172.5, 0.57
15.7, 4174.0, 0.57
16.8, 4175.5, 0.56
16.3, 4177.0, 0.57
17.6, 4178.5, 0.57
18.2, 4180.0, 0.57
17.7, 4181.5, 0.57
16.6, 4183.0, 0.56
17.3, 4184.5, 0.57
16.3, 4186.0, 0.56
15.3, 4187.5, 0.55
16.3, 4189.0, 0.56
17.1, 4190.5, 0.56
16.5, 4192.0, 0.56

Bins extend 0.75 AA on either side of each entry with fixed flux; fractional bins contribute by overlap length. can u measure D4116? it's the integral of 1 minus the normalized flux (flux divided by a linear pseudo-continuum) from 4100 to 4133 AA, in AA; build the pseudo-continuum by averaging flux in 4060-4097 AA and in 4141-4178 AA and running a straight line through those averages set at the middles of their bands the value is 0.8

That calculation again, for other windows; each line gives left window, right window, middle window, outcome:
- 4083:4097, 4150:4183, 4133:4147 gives 0.4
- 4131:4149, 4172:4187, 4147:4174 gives -0.7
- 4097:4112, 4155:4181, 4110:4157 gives -1.9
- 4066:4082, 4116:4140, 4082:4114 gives -0.3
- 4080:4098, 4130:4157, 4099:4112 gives 1.4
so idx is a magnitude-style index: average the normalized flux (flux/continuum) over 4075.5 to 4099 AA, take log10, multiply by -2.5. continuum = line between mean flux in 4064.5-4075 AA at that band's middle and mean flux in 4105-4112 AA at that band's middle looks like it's -0.04 mag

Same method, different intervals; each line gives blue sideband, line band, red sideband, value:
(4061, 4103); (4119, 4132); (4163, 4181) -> 0.00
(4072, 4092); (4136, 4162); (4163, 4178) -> -0.01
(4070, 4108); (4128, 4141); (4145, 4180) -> 0.00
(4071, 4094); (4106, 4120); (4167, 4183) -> -0.02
